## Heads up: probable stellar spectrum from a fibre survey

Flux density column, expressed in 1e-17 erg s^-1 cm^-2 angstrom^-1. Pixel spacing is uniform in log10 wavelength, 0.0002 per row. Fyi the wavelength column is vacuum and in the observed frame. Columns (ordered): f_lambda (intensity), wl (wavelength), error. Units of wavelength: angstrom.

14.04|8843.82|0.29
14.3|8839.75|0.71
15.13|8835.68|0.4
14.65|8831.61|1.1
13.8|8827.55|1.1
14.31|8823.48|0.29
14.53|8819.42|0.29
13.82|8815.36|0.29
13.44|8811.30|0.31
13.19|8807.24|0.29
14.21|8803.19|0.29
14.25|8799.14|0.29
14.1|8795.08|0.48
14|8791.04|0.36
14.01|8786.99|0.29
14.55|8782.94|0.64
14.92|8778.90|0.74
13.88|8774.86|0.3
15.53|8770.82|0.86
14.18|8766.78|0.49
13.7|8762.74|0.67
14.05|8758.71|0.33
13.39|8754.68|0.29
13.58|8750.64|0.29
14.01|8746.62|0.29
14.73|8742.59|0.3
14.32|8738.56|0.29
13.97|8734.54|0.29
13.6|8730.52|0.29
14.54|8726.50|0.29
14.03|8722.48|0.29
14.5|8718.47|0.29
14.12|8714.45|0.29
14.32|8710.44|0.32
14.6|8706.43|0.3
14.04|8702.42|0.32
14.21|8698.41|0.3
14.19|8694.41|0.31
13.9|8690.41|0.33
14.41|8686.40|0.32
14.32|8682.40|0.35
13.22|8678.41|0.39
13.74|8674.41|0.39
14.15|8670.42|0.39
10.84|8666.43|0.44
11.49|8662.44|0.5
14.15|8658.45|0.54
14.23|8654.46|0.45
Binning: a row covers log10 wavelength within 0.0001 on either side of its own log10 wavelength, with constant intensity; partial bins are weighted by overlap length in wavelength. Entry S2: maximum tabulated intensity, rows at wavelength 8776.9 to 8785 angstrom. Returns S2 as 14.92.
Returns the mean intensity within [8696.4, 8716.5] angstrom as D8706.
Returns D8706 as 14.3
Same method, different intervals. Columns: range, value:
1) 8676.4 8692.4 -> 14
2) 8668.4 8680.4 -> 13.7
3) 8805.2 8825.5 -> 13.9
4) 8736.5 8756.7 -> 14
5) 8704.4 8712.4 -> 14.5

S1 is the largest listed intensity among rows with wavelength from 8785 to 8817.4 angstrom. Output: 14.25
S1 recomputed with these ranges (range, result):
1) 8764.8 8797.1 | 15.53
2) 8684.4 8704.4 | 14.41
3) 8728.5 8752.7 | 14.73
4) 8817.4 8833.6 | 14.65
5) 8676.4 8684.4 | 14.32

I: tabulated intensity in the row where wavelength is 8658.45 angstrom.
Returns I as 14.15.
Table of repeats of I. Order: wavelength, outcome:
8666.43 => 10.84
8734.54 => 13.97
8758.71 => 14.05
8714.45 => 14.12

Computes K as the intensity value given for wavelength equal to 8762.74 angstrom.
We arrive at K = 13.7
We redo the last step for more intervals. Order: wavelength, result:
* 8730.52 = 13.6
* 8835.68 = 15.13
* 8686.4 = 14.41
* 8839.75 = 14.3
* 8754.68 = 13.39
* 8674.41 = 13.74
